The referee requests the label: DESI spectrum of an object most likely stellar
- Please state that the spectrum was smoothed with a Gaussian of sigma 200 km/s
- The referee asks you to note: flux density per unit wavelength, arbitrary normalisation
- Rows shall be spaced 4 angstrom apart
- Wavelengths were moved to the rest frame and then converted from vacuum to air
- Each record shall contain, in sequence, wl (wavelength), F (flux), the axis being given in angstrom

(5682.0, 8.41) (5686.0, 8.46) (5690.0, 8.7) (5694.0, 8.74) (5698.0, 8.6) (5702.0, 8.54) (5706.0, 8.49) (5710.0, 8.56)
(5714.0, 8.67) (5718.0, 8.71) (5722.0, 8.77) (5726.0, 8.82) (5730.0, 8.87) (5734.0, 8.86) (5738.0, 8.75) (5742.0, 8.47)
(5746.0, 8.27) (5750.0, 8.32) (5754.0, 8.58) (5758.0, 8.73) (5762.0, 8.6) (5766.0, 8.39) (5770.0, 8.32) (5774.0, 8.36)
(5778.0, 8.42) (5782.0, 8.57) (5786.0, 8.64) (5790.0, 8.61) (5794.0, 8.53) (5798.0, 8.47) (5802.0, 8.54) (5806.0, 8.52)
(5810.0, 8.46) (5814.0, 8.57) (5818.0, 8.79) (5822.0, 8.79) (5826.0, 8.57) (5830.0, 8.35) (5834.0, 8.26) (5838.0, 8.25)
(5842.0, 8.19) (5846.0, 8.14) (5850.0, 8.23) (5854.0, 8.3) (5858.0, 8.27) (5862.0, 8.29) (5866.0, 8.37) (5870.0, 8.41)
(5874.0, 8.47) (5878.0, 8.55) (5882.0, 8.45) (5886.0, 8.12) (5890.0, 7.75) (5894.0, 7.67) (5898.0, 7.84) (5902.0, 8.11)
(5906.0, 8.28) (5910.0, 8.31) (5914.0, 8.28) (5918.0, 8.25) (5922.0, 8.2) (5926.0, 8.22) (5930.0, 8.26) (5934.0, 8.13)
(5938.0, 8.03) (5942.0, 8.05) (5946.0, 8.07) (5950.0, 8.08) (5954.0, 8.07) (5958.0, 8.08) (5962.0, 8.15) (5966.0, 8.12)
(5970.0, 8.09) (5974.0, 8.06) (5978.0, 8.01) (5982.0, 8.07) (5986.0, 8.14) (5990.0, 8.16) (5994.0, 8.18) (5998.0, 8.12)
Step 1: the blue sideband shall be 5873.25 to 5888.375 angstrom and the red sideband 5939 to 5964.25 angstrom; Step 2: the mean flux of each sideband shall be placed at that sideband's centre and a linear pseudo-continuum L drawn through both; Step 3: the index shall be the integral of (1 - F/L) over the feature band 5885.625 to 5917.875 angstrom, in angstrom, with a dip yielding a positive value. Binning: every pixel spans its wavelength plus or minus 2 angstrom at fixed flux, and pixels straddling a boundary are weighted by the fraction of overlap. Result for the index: 0.9 angstrom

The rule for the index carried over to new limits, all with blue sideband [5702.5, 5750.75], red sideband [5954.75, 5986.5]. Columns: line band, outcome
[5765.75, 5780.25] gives 0.3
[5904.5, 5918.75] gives -0.1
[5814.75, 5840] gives -0.3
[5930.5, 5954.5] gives 0.2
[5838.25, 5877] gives 0.2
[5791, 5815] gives -0.2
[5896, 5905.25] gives 0.3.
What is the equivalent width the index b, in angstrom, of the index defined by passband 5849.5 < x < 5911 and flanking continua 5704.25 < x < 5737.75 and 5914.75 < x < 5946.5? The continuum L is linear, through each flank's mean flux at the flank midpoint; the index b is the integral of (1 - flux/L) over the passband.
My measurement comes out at 0.62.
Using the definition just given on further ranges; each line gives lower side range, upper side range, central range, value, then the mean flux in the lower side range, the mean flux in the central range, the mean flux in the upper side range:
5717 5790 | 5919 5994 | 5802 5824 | -0.5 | 8.58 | 8.62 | 8.11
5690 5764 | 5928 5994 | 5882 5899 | 0.7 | 8.63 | 7.92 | 8.1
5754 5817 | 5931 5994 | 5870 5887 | -0.2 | 8.52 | 8.42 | 8.09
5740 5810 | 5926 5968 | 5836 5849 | 0.2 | 8.49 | 8.2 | 8.11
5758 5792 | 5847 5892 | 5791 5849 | -0.4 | 8.5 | 8.46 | 8.29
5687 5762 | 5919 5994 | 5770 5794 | 0.0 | 8.63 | 8.5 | 8.11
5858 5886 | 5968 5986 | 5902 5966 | 0.3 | 8.39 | 8.16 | 8.07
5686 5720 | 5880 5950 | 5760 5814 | -0.5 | 8.62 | 8.5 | 8.12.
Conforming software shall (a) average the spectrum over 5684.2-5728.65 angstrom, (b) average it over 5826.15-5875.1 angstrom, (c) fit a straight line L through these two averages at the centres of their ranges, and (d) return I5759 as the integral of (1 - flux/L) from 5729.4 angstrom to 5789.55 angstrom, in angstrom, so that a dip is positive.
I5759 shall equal -0.13 angstrom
